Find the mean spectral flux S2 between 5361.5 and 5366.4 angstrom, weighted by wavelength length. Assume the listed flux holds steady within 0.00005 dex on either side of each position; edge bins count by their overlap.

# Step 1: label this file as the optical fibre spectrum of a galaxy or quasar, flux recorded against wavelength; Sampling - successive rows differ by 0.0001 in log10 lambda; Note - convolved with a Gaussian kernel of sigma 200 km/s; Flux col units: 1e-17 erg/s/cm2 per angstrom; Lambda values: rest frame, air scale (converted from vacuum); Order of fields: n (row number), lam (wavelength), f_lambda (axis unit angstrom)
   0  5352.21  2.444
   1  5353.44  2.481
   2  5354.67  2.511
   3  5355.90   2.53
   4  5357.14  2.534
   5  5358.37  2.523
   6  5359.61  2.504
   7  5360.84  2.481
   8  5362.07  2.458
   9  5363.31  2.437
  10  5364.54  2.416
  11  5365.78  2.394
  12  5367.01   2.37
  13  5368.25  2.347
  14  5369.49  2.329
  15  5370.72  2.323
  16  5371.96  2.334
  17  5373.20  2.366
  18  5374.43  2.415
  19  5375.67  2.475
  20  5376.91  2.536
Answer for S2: 2.43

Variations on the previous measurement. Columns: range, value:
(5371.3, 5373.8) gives 2.34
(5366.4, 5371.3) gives 2.34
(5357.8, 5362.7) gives 2.49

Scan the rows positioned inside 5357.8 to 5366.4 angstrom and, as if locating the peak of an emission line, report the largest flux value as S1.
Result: 2.523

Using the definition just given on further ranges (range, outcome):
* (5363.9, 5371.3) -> 2.416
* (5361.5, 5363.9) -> 2.458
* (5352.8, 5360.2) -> 2.534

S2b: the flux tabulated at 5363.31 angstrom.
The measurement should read 2.437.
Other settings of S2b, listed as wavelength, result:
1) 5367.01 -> 2.37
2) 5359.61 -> 2.504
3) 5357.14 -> 2.534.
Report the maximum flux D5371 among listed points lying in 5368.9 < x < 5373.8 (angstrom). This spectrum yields 2.366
